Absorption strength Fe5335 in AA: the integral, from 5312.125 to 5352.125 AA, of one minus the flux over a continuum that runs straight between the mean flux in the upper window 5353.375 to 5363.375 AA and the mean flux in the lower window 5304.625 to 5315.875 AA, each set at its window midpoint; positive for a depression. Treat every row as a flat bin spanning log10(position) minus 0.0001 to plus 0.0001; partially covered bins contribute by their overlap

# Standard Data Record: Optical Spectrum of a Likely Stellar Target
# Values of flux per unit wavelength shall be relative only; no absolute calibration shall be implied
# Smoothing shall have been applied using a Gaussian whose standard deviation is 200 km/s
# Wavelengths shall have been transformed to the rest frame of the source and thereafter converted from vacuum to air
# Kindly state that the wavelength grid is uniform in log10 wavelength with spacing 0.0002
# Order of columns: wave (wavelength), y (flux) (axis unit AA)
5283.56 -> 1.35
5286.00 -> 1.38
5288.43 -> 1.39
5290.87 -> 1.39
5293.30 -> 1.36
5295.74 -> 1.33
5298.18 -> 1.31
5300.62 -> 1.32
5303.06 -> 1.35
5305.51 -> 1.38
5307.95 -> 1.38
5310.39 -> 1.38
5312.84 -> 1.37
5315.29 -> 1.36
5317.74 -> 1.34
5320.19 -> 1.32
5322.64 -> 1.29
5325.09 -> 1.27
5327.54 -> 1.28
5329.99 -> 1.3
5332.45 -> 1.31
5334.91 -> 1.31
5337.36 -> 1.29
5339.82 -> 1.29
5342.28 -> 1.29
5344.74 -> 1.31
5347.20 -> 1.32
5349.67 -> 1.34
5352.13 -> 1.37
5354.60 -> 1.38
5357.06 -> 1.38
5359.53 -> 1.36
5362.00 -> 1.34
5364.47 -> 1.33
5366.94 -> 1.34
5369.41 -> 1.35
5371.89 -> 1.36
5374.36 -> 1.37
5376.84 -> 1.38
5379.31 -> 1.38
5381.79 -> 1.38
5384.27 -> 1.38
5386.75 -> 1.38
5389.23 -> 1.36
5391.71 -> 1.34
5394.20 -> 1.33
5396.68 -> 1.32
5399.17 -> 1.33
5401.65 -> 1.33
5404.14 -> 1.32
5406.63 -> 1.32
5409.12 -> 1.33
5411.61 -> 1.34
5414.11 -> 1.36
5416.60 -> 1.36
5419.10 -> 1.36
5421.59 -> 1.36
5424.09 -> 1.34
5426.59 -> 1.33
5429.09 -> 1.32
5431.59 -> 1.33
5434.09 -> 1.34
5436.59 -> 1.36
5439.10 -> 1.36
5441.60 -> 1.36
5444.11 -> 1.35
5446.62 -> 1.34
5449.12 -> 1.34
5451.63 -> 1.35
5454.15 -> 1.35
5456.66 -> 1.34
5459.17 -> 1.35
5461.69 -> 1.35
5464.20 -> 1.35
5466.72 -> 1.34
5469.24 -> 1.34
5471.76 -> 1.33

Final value 1.7 AA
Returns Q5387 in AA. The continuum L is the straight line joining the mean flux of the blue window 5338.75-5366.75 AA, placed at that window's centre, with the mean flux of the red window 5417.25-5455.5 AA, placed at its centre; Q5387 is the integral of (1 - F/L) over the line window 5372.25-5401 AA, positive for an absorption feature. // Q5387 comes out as -0.4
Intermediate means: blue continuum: 1.34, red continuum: 1.35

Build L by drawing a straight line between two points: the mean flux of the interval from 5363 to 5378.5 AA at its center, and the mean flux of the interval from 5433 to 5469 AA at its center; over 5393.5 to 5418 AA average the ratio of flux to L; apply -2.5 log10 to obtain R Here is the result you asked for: 0.01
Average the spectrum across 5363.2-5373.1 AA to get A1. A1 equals 1.34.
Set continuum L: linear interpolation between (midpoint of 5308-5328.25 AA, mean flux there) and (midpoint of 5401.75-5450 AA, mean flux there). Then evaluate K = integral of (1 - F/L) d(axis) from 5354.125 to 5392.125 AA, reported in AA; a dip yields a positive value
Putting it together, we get -0.8 AA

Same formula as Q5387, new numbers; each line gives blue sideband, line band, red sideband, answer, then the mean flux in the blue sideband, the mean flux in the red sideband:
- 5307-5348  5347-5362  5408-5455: -0.4 AA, 1.32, 1.35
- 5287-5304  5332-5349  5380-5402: 0.6 AA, 1.35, 1.35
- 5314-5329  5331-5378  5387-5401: -0.5 AA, 1.31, 1.34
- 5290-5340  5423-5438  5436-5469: 0.1 AA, 1.33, 1.35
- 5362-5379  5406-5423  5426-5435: -0.1 AA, 1.36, 1.33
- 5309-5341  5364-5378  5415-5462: -0.3 AA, 1.32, 1.35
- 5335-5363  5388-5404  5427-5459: 0.1 AA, 1.33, 1.34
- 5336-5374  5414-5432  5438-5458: 0.0 AA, 1.34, 1.35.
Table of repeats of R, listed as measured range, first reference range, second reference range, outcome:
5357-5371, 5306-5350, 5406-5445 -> -0.01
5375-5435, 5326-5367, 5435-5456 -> -0.01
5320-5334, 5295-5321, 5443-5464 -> 0.05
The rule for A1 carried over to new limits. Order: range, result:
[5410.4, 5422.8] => 1.36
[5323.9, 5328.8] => 1.28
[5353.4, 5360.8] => 1.37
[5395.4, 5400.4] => 1.33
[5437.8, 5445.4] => 1.36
